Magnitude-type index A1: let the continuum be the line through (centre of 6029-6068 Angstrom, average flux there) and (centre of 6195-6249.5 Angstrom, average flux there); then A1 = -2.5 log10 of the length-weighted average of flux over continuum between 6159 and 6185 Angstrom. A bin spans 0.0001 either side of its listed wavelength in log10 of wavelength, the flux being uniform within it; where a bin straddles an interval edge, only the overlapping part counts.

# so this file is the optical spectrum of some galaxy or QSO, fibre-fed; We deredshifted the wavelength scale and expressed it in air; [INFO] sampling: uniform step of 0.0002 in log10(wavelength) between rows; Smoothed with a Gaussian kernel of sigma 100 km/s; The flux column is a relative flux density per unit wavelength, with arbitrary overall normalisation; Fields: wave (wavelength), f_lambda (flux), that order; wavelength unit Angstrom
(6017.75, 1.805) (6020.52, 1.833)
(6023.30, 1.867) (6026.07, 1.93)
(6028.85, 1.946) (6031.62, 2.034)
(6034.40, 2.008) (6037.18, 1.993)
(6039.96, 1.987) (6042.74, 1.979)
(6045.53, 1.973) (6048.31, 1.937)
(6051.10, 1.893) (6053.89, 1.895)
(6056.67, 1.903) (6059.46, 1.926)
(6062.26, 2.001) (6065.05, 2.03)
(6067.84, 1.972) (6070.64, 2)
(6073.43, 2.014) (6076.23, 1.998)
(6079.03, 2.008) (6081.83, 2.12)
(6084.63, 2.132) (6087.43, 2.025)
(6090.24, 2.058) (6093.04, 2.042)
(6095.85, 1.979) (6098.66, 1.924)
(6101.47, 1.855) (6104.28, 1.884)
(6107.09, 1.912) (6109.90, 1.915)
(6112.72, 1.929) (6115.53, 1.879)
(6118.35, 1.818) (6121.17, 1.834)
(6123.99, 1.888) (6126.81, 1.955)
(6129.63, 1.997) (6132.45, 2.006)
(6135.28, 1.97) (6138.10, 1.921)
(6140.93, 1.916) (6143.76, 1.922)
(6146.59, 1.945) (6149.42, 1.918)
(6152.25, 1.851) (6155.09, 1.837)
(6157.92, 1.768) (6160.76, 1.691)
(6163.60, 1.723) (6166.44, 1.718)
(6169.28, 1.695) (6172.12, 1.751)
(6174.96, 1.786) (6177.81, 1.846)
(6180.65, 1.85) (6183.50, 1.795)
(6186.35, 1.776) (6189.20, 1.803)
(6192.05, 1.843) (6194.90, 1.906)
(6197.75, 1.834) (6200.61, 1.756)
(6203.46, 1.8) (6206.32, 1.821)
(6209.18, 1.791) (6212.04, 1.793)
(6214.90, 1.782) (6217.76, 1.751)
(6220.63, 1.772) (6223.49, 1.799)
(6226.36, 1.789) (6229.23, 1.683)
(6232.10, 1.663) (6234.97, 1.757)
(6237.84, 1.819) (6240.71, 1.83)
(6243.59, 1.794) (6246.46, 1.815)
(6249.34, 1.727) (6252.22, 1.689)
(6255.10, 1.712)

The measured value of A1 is 0.04 mag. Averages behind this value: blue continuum 1.97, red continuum 1.78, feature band 1.76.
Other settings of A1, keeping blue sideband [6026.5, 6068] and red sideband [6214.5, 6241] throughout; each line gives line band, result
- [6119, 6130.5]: -0.02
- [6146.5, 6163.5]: 0.02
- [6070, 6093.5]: -0.07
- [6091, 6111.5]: -0.02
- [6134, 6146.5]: -0.04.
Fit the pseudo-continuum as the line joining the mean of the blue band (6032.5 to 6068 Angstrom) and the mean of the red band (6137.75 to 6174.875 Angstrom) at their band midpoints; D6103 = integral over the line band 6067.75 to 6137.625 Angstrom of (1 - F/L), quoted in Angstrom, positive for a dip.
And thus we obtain -2.7 Angstrom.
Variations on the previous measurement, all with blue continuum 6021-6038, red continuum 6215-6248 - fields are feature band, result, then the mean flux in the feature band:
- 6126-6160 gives -1.1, 1.91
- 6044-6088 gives -1.5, 1.99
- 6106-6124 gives 0.0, 1.88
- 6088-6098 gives -0.6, 2.02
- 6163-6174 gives 0.6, 1.73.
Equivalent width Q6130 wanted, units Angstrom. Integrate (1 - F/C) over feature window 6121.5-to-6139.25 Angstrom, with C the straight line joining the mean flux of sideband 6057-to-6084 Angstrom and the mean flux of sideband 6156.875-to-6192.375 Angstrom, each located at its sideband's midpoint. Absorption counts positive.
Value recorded -0.7 Angstrom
